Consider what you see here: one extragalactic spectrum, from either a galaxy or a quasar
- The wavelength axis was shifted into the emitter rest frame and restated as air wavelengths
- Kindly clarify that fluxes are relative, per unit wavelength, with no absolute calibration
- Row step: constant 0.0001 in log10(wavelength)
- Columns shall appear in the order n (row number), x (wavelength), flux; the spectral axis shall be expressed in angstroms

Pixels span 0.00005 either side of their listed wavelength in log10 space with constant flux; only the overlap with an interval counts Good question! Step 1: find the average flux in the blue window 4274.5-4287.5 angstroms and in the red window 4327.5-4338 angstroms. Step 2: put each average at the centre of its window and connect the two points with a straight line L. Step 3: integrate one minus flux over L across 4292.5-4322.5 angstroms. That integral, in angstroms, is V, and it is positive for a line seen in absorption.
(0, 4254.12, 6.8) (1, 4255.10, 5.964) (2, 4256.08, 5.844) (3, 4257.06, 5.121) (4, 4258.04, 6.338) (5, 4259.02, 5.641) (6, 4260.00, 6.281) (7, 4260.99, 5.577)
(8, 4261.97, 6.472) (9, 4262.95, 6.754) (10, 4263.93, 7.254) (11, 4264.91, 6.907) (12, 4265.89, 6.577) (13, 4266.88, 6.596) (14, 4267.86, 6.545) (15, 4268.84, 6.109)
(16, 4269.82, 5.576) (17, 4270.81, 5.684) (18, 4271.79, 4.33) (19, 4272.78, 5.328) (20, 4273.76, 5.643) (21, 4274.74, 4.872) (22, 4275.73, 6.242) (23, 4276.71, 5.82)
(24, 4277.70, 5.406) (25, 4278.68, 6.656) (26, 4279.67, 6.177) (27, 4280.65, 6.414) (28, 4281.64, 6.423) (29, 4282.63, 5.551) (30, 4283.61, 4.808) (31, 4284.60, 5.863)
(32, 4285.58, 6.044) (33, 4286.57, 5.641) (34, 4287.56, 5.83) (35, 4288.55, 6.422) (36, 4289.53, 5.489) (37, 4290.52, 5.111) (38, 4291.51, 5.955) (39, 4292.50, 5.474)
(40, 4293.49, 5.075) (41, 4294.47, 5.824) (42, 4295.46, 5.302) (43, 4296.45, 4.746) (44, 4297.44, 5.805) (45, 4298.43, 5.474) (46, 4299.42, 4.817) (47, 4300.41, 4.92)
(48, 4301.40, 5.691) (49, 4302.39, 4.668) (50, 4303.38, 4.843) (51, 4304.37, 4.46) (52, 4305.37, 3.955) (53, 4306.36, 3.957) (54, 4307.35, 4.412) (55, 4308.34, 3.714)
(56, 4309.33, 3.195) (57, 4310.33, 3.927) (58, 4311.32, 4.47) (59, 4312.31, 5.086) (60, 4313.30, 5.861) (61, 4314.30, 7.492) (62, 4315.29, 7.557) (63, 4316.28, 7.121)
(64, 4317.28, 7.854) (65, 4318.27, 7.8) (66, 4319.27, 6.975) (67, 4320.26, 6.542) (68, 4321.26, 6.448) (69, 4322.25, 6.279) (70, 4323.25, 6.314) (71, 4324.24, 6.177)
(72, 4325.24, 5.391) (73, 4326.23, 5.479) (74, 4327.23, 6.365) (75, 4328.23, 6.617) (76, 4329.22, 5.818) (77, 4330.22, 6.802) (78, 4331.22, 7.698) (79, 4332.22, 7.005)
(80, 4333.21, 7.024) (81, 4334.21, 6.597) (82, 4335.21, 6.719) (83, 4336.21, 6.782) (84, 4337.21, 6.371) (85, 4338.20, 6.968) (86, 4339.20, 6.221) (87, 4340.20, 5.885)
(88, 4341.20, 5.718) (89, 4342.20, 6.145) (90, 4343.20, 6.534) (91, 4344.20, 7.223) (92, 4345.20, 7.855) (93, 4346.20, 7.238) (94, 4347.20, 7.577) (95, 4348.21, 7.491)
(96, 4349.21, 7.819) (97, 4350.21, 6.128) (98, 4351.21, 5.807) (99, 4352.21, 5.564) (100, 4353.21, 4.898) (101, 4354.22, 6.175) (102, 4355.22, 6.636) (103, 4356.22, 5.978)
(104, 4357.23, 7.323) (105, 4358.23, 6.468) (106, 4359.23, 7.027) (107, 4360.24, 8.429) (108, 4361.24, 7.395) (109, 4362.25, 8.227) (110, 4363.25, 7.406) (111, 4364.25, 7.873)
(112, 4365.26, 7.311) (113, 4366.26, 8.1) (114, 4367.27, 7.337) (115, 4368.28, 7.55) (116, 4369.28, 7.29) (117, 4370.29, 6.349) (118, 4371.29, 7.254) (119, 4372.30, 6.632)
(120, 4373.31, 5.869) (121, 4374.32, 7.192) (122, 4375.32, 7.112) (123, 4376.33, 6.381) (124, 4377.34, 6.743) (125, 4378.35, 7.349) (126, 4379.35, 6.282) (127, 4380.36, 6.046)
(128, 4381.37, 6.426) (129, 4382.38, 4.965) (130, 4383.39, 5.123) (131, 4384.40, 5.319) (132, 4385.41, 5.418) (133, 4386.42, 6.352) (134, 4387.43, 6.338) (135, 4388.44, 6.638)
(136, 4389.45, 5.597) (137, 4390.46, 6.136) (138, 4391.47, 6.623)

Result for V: 4.1 angstroms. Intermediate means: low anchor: 5.86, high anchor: 6.74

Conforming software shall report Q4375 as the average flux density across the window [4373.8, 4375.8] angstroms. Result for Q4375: 7.16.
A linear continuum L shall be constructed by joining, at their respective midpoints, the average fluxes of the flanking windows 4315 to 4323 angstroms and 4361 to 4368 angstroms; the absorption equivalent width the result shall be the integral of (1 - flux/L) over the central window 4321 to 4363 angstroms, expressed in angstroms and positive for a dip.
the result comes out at 4.1 angstroms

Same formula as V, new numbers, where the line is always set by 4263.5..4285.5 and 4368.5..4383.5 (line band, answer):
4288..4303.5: 1.8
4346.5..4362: -0.8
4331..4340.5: -0.6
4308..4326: 0.5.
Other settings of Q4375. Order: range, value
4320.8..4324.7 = 6.31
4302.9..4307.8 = 4.32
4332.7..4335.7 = 6.79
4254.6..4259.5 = 5.78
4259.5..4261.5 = 5.91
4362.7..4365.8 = 7.57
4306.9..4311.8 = 3.94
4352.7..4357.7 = 6.19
